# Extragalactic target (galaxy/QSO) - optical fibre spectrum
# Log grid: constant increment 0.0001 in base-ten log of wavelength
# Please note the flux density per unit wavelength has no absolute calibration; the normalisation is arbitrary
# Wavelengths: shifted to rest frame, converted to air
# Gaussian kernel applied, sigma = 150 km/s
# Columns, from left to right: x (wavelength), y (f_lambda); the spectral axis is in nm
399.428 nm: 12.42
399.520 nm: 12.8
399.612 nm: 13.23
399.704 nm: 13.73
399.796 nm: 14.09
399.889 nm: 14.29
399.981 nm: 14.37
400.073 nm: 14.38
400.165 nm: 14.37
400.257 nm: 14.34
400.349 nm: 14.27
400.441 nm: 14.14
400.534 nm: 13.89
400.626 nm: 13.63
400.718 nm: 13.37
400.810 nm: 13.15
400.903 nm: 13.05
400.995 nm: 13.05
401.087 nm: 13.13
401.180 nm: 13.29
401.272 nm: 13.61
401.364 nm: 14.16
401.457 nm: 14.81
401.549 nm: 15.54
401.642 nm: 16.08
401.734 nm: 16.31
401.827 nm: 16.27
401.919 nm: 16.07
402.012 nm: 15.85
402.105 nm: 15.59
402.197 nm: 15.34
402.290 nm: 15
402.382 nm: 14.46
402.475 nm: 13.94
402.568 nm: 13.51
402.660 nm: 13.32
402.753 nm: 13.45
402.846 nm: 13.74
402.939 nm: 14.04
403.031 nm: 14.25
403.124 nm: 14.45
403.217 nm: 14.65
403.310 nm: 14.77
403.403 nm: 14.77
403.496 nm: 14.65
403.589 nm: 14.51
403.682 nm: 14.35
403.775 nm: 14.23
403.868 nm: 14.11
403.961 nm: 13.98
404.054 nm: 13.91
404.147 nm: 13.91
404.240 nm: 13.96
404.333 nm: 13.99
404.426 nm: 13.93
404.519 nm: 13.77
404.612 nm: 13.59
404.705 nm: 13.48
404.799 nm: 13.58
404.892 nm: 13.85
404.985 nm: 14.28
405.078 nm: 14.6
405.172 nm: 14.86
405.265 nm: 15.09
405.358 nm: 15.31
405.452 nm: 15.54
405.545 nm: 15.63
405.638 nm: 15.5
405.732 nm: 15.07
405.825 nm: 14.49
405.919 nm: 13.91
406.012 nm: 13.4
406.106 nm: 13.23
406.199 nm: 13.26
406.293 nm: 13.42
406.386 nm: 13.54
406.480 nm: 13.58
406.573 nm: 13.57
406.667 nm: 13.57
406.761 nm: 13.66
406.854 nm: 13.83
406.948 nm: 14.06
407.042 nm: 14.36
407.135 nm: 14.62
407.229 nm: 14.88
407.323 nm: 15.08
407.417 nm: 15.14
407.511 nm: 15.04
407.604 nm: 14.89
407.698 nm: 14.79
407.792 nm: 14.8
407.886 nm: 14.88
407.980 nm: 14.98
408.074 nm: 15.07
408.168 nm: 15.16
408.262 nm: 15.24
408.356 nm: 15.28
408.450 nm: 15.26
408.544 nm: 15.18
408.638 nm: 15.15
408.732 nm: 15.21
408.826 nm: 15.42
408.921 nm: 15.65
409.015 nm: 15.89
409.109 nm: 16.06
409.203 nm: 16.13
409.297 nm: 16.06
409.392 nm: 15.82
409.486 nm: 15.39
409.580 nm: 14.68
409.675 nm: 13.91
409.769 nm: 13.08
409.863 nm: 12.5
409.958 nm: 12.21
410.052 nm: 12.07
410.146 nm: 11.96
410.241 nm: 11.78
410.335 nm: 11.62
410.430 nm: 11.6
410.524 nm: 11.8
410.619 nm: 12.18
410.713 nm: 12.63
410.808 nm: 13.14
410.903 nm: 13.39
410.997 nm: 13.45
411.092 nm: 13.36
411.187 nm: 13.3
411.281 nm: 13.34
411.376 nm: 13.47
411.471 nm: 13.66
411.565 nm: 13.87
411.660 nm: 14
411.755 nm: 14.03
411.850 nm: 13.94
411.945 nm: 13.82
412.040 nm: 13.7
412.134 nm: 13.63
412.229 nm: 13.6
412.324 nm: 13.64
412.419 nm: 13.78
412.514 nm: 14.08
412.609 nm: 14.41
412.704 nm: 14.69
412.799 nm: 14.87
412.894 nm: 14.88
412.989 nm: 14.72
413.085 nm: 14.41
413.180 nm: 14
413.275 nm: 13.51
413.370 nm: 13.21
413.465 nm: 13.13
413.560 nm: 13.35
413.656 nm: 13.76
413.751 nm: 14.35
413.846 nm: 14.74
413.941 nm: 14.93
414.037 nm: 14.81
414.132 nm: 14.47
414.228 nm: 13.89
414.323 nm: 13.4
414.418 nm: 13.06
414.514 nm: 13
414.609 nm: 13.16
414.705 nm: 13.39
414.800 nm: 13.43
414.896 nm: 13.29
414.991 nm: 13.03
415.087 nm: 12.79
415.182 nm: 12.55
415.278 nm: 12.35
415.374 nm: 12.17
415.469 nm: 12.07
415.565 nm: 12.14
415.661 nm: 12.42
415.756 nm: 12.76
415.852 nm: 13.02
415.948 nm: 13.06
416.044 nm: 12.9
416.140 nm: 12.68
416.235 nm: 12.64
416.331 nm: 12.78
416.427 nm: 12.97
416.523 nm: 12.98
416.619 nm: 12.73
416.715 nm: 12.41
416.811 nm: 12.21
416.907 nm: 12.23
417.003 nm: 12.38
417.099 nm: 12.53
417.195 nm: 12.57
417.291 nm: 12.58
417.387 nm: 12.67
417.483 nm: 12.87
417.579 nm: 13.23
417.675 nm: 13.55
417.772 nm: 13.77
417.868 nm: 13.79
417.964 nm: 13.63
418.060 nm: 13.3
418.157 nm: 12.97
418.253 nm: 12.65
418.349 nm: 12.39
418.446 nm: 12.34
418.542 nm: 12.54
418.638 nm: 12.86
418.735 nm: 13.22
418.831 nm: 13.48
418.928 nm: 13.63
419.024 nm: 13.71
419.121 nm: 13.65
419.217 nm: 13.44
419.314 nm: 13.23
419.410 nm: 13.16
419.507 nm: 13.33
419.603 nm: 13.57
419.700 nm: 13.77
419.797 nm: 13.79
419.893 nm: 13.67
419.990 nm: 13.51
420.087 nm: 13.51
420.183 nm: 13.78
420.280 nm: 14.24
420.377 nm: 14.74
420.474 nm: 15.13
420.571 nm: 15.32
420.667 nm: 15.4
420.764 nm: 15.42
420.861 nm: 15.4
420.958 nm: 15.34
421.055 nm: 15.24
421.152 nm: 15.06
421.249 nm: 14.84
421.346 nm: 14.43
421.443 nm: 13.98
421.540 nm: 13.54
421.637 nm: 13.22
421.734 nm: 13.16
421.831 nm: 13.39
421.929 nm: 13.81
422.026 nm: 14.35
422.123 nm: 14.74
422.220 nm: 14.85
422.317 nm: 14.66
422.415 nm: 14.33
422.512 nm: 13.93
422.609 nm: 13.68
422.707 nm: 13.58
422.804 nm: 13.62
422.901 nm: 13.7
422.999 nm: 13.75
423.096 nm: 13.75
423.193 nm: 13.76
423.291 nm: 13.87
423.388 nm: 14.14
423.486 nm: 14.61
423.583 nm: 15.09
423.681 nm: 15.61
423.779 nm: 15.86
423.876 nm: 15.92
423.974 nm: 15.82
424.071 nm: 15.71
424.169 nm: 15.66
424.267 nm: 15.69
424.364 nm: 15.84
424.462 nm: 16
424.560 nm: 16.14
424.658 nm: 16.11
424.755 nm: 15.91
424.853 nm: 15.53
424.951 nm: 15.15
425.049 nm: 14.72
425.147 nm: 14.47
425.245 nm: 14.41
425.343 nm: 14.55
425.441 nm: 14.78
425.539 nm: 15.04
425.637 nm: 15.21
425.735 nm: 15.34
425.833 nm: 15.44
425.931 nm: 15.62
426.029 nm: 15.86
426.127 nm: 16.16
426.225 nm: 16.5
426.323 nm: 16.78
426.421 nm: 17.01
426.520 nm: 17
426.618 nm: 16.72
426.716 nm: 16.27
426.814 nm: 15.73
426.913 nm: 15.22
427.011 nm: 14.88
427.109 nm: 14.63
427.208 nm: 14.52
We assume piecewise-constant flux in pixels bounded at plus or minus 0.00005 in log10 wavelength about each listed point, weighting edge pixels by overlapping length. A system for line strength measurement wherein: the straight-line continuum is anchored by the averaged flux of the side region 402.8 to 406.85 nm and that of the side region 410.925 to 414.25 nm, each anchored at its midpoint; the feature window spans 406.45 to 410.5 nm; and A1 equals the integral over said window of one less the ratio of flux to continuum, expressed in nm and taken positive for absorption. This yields -0.09 nm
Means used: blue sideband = 14.2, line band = 14.4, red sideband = 14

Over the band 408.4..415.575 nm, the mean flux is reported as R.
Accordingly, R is 13.7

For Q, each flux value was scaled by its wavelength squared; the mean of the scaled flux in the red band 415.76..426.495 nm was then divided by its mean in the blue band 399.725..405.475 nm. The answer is 1.1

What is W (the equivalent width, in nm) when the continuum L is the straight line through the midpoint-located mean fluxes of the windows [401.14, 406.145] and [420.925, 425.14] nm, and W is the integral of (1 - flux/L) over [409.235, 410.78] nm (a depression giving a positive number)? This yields 0.153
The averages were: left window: 14.5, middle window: 13.1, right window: 14.7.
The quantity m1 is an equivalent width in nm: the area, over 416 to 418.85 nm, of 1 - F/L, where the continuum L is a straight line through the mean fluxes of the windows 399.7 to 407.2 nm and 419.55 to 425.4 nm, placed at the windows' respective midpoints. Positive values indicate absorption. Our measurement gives 0.33 nm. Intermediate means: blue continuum 14.3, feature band 12.9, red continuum 14.6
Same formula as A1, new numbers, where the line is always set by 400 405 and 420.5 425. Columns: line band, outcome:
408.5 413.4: 0.20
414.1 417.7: 0.43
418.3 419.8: 0.15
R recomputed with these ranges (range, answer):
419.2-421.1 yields 14.3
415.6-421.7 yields 13.5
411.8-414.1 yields 14.1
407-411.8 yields 14.2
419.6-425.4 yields 14.6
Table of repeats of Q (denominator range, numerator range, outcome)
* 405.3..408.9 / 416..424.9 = 1.02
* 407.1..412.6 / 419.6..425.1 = 1.10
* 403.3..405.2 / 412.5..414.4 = 1.05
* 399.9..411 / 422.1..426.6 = 1.16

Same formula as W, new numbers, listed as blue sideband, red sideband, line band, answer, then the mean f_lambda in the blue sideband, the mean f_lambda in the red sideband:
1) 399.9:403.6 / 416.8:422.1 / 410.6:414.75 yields 0.04 nm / 14.4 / 13.6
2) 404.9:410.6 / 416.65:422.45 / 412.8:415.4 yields 0.06 nm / 14.4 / 13.7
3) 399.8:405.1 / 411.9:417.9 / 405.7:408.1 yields -0.06 nm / 14.3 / 13.3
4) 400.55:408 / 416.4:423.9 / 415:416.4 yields 0.13 nm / 14.3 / 13.8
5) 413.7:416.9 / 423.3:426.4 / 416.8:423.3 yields 0.26 nm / 13.1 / 15.5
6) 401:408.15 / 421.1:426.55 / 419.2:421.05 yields 0.07 nm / 14.4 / 14.9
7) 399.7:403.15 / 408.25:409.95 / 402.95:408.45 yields 0.12 nm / 14.3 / 15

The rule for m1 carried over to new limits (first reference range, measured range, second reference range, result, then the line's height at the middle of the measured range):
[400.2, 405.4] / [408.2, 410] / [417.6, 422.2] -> -0.104 nm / 14.1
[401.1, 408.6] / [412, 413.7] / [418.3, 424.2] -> 0.042 nm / 14.3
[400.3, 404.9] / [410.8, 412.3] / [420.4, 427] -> 0.099 nm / 14.6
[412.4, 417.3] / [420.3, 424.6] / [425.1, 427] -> 0.067 nm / 14.9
